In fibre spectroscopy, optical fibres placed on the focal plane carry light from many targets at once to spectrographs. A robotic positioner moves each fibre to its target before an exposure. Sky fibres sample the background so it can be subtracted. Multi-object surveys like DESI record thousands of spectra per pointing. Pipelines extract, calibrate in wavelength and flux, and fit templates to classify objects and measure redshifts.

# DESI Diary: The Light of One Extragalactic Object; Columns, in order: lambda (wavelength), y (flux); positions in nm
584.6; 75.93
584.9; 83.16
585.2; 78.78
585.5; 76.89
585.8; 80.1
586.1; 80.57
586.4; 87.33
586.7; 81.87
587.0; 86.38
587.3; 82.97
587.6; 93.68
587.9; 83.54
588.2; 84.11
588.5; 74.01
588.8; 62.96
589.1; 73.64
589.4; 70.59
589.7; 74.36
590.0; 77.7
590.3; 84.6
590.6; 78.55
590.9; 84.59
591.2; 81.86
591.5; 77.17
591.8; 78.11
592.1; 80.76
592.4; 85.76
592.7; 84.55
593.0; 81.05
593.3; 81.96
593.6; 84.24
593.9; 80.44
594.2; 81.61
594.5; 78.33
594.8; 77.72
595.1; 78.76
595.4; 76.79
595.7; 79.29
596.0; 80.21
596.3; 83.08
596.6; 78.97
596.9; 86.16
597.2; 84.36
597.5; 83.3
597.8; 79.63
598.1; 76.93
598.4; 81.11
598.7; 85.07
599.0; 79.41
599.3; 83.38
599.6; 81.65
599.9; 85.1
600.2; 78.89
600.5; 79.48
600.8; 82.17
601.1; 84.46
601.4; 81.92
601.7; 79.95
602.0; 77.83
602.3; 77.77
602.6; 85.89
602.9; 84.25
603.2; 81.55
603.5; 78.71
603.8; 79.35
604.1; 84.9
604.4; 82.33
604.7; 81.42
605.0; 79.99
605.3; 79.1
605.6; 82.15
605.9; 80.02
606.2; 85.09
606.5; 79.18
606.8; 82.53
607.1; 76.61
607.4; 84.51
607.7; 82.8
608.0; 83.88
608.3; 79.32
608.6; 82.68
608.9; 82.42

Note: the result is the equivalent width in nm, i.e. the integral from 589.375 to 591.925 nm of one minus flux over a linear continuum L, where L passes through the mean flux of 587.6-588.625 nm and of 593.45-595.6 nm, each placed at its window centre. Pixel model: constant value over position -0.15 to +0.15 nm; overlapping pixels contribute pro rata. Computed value 0.08 nm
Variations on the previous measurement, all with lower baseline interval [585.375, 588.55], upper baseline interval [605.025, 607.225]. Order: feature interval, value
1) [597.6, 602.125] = 0.018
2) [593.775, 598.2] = 0.086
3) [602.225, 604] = -0.009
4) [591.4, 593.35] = 0.025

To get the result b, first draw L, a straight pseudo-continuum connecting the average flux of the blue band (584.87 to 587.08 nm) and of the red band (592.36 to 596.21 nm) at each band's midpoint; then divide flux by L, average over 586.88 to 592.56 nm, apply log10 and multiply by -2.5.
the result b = 0.02 mag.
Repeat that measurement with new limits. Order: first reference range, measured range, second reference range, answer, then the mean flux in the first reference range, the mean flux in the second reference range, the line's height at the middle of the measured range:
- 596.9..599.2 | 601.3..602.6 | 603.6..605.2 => 0.02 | 81.8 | 81.4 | 81.6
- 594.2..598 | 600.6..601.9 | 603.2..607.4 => -0.01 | 80.5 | 81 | 80.8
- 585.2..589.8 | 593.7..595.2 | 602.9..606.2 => 0.01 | 79.6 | 81.3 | 80.3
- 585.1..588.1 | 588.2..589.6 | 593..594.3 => 0.15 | 83.3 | 82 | 82.9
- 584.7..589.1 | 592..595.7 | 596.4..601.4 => 0.01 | 80.9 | 81.9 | 81.5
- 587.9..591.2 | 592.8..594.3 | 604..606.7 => -0.05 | 77.1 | 81.5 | 78.2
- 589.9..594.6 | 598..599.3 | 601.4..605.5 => 0.00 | 81.4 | 81.1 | 81.2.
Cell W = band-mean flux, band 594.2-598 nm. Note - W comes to 80.5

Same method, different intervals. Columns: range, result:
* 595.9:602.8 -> 81.6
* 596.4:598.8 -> 81.9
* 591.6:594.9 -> 81.3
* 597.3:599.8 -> 81.4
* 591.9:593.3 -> 82.7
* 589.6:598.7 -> 80.8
